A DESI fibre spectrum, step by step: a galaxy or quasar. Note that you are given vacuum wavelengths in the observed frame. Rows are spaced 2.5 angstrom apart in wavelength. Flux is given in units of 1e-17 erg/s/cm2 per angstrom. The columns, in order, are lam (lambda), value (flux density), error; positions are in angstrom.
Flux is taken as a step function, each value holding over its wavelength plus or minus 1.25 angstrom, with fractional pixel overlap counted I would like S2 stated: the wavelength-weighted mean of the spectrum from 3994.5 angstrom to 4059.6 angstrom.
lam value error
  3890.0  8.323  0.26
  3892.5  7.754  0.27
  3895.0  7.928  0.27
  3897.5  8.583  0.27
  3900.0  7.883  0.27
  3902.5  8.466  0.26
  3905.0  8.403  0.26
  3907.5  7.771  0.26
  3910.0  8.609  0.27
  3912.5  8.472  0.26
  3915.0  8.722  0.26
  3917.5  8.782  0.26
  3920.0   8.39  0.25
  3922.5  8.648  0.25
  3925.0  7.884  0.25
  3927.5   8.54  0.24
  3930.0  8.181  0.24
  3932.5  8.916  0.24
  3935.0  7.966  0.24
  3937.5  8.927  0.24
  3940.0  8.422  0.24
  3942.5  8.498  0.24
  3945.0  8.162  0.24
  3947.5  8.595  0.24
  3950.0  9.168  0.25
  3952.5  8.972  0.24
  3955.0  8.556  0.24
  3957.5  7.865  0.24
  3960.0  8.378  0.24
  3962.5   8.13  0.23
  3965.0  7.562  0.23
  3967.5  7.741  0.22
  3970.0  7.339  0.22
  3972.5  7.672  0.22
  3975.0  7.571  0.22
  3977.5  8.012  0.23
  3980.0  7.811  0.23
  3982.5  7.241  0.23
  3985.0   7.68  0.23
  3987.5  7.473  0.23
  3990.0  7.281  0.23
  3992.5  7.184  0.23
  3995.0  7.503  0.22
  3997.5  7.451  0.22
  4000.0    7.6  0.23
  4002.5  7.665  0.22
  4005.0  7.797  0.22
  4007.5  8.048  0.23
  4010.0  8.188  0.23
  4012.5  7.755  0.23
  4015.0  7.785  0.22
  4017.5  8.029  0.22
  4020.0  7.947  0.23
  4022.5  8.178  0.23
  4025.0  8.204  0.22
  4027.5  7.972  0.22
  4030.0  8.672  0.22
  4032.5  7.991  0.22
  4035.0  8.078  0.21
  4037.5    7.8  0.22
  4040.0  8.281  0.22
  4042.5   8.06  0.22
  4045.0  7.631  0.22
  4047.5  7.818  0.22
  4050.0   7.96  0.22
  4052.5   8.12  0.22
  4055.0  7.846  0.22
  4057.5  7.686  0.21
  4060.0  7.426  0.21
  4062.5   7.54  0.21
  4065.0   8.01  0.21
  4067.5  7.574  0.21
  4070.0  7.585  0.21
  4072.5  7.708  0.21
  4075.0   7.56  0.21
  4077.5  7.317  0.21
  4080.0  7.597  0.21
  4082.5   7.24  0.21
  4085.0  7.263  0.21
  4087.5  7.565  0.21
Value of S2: 7.92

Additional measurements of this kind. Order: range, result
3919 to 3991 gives 8.13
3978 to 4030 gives 7.77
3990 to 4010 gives 7.62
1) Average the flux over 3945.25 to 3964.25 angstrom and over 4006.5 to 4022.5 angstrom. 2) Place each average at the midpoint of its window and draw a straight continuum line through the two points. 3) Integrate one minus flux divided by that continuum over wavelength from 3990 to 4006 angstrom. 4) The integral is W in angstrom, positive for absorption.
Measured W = 1.2 angstrom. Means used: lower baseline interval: 8.48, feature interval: 7.51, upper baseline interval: 7.97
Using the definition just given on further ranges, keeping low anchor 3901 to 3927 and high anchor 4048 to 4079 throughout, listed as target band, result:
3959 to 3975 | 0.8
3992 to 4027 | 0.6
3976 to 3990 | 0.8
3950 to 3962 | -0.4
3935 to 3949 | -0.3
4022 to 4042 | -0.8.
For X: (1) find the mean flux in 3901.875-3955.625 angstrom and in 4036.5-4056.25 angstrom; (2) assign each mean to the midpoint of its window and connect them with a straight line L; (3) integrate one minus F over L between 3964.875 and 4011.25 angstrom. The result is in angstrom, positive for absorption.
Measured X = 3.4 angstrom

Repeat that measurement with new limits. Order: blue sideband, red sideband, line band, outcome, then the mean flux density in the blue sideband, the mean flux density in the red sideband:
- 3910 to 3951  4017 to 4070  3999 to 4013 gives 0.5 angstrom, 8.52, 7.93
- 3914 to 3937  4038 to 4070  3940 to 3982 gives 0.8 angstrom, 8.46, 7.82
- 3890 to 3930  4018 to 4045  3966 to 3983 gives 1.2 angstrom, 8.32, 8.09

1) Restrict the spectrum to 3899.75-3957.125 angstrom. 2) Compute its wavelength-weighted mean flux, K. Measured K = 8.48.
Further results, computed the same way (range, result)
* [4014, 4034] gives 8.1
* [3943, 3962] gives 8.51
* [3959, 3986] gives 7.73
